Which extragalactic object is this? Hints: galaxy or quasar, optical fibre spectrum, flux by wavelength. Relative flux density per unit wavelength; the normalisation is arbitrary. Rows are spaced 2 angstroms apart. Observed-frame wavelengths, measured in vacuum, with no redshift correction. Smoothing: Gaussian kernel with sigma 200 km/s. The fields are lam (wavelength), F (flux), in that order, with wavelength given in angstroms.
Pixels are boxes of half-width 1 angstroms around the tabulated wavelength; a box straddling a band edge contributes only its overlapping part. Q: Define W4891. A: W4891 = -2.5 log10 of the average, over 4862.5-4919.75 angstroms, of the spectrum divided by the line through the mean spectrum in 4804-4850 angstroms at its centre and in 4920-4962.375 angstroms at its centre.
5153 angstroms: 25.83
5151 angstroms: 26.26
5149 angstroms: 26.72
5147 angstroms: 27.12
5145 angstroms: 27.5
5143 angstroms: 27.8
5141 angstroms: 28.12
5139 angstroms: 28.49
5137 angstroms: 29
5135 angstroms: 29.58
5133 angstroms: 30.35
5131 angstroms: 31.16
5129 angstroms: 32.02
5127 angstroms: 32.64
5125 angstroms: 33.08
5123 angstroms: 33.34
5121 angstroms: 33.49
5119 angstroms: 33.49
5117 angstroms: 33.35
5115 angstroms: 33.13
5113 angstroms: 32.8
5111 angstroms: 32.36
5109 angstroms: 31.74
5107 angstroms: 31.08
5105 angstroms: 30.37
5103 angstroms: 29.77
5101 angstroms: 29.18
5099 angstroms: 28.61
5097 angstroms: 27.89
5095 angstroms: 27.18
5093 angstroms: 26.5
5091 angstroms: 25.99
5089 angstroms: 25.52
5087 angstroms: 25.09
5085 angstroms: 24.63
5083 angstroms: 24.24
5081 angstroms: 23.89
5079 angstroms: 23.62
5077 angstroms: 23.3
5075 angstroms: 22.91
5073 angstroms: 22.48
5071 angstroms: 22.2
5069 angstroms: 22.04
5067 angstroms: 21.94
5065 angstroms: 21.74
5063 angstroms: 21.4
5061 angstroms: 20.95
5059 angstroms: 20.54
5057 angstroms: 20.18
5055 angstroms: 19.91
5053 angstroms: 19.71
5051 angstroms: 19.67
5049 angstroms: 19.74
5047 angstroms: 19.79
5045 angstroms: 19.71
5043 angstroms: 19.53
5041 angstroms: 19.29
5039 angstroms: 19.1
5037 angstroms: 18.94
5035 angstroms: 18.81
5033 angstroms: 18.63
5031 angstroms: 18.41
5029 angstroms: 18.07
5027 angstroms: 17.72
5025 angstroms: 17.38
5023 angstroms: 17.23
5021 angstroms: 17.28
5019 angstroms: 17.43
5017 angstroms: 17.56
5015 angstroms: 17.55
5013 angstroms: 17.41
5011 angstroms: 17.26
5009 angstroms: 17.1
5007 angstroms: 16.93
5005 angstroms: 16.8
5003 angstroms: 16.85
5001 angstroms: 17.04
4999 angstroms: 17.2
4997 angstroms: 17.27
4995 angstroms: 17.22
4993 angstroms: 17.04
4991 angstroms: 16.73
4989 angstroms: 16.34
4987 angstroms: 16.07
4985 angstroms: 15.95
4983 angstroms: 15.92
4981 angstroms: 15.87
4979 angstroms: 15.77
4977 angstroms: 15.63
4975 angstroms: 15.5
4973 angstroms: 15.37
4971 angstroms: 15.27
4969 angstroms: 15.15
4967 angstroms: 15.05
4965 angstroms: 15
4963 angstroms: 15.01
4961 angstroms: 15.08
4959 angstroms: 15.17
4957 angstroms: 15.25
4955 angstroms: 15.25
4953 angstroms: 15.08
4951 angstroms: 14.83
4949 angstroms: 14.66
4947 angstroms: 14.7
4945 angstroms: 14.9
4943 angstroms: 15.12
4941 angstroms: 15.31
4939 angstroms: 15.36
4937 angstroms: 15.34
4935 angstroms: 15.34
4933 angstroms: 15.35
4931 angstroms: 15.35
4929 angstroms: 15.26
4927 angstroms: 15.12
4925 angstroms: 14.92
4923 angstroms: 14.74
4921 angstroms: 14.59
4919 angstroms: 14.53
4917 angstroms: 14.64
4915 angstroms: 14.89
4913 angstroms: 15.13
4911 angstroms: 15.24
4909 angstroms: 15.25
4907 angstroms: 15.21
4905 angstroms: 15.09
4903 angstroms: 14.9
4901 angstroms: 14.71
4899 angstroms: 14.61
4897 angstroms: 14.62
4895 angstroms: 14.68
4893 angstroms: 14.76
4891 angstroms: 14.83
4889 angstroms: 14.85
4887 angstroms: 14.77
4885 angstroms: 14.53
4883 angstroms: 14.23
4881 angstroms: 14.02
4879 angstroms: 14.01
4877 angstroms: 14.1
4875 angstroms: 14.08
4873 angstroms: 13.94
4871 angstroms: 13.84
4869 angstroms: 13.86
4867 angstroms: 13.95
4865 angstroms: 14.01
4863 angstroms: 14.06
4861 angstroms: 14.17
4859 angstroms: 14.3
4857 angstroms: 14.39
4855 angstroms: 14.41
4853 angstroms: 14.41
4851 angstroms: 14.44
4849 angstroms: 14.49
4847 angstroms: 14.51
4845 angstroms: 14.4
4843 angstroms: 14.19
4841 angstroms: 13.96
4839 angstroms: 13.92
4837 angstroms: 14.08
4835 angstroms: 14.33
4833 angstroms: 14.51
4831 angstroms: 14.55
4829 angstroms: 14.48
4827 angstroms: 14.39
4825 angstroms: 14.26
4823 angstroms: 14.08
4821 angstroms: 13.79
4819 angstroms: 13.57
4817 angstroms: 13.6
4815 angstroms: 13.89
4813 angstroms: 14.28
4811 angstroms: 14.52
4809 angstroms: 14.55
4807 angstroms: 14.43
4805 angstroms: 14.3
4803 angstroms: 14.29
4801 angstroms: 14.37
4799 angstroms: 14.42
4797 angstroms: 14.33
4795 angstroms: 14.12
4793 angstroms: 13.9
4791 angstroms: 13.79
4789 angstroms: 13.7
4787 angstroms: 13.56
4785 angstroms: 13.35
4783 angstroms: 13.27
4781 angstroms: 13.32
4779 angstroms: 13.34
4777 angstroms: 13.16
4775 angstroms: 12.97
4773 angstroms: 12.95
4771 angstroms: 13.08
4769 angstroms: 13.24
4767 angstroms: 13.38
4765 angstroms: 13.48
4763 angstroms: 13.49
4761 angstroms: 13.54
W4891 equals 0.013 mag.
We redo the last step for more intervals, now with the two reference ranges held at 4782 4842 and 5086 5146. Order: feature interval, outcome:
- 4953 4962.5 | 0.39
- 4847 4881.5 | 0.19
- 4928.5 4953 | 0.35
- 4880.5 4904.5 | 0.24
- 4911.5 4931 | 0.31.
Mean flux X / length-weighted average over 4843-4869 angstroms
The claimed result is 14.3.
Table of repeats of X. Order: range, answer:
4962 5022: 16.4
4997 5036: 17.5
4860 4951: 14.7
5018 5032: 17.6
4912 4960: 15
